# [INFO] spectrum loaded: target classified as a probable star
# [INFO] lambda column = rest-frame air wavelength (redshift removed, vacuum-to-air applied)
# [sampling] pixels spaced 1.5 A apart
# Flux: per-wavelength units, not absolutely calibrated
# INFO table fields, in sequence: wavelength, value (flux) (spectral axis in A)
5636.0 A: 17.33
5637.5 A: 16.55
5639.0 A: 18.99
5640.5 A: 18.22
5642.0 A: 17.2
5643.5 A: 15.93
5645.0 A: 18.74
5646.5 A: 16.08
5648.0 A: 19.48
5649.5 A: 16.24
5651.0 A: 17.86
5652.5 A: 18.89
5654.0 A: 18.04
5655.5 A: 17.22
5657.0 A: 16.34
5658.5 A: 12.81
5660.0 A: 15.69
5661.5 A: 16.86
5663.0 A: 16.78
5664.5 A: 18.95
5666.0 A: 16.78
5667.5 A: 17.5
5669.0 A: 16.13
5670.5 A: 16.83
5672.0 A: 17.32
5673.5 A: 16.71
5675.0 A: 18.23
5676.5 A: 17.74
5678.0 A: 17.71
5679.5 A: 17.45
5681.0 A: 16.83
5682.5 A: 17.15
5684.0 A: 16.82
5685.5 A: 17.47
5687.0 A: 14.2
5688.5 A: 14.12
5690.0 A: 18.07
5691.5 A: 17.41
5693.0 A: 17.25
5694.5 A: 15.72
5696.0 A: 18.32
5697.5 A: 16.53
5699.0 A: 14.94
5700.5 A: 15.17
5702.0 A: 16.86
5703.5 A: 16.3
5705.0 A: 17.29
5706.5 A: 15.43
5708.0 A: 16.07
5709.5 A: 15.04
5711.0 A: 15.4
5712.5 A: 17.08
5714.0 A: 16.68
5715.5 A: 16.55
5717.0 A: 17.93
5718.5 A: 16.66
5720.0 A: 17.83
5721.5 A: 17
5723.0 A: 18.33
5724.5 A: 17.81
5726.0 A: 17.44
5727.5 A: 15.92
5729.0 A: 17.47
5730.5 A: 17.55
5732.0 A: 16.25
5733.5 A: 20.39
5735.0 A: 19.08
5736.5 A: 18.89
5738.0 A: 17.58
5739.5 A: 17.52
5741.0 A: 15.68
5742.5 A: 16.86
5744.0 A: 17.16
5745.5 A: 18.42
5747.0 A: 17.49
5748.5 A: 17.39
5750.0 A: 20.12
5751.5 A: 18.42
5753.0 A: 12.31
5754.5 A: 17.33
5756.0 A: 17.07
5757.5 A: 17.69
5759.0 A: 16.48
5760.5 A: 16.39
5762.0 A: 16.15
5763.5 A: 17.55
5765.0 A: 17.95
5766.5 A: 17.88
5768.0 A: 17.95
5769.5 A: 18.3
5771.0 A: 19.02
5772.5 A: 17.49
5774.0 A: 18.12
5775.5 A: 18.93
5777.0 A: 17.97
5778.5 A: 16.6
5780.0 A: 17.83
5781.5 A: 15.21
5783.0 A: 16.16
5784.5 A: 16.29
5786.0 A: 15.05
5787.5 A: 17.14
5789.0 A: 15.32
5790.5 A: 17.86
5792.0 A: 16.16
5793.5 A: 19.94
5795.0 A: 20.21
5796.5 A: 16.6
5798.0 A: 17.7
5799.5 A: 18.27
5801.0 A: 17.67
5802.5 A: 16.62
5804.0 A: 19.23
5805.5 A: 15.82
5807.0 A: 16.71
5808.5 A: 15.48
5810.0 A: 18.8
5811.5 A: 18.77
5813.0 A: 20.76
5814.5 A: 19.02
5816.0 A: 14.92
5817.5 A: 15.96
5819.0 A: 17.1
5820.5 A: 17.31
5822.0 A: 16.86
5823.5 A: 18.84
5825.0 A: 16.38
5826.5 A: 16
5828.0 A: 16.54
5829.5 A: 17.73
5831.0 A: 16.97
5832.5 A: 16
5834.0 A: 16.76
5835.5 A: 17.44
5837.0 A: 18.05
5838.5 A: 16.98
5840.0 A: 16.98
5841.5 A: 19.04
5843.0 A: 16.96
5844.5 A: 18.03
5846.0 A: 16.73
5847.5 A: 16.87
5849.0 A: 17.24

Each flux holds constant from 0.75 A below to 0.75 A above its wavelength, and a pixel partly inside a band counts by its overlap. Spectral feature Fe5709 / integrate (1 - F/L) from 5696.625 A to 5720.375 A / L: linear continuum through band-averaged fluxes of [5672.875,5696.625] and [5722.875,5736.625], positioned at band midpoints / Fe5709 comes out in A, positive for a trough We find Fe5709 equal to 1.5 A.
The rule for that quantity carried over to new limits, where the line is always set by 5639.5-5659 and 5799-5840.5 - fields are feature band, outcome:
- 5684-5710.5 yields 1.5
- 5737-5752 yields -0.4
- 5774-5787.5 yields 0.3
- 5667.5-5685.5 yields 0.0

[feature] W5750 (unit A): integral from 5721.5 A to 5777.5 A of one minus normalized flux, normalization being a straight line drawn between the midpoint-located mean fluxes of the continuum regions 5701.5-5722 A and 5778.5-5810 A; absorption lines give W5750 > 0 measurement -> -2.52 A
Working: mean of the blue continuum 16.6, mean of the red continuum 17.1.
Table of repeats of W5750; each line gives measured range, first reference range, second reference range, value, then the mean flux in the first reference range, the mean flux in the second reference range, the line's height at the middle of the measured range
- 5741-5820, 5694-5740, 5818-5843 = -1.2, 17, 17.2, 17.1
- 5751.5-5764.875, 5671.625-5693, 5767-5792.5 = 0.4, 16.9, 17.2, 17.1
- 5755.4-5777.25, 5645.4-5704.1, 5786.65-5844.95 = -0.6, 16.9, 17.4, 17.2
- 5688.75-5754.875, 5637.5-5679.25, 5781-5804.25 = 0.6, 17.2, 17.2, 17.2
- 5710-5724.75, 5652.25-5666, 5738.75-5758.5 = 0.0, 16.8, 17.2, 17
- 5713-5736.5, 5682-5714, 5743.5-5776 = -1.0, 16.3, 17.5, 16.8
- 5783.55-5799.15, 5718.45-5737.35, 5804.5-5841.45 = 0.1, 17.8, 17.2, 17.4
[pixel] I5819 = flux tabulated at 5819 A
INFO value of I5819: 17.1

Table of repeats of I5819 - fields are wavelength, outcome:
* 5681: 16.83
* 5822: 16.86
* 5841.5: 19.04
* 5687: 14.2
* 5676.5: 17.74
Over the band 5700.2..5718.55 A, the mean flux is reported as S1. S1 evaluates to 16.4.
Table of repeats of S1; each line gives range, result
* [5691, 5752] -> 17.1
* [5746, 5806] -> 17.4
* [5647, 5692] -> 17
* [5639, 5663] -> 17.1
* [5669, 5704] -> 16.7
